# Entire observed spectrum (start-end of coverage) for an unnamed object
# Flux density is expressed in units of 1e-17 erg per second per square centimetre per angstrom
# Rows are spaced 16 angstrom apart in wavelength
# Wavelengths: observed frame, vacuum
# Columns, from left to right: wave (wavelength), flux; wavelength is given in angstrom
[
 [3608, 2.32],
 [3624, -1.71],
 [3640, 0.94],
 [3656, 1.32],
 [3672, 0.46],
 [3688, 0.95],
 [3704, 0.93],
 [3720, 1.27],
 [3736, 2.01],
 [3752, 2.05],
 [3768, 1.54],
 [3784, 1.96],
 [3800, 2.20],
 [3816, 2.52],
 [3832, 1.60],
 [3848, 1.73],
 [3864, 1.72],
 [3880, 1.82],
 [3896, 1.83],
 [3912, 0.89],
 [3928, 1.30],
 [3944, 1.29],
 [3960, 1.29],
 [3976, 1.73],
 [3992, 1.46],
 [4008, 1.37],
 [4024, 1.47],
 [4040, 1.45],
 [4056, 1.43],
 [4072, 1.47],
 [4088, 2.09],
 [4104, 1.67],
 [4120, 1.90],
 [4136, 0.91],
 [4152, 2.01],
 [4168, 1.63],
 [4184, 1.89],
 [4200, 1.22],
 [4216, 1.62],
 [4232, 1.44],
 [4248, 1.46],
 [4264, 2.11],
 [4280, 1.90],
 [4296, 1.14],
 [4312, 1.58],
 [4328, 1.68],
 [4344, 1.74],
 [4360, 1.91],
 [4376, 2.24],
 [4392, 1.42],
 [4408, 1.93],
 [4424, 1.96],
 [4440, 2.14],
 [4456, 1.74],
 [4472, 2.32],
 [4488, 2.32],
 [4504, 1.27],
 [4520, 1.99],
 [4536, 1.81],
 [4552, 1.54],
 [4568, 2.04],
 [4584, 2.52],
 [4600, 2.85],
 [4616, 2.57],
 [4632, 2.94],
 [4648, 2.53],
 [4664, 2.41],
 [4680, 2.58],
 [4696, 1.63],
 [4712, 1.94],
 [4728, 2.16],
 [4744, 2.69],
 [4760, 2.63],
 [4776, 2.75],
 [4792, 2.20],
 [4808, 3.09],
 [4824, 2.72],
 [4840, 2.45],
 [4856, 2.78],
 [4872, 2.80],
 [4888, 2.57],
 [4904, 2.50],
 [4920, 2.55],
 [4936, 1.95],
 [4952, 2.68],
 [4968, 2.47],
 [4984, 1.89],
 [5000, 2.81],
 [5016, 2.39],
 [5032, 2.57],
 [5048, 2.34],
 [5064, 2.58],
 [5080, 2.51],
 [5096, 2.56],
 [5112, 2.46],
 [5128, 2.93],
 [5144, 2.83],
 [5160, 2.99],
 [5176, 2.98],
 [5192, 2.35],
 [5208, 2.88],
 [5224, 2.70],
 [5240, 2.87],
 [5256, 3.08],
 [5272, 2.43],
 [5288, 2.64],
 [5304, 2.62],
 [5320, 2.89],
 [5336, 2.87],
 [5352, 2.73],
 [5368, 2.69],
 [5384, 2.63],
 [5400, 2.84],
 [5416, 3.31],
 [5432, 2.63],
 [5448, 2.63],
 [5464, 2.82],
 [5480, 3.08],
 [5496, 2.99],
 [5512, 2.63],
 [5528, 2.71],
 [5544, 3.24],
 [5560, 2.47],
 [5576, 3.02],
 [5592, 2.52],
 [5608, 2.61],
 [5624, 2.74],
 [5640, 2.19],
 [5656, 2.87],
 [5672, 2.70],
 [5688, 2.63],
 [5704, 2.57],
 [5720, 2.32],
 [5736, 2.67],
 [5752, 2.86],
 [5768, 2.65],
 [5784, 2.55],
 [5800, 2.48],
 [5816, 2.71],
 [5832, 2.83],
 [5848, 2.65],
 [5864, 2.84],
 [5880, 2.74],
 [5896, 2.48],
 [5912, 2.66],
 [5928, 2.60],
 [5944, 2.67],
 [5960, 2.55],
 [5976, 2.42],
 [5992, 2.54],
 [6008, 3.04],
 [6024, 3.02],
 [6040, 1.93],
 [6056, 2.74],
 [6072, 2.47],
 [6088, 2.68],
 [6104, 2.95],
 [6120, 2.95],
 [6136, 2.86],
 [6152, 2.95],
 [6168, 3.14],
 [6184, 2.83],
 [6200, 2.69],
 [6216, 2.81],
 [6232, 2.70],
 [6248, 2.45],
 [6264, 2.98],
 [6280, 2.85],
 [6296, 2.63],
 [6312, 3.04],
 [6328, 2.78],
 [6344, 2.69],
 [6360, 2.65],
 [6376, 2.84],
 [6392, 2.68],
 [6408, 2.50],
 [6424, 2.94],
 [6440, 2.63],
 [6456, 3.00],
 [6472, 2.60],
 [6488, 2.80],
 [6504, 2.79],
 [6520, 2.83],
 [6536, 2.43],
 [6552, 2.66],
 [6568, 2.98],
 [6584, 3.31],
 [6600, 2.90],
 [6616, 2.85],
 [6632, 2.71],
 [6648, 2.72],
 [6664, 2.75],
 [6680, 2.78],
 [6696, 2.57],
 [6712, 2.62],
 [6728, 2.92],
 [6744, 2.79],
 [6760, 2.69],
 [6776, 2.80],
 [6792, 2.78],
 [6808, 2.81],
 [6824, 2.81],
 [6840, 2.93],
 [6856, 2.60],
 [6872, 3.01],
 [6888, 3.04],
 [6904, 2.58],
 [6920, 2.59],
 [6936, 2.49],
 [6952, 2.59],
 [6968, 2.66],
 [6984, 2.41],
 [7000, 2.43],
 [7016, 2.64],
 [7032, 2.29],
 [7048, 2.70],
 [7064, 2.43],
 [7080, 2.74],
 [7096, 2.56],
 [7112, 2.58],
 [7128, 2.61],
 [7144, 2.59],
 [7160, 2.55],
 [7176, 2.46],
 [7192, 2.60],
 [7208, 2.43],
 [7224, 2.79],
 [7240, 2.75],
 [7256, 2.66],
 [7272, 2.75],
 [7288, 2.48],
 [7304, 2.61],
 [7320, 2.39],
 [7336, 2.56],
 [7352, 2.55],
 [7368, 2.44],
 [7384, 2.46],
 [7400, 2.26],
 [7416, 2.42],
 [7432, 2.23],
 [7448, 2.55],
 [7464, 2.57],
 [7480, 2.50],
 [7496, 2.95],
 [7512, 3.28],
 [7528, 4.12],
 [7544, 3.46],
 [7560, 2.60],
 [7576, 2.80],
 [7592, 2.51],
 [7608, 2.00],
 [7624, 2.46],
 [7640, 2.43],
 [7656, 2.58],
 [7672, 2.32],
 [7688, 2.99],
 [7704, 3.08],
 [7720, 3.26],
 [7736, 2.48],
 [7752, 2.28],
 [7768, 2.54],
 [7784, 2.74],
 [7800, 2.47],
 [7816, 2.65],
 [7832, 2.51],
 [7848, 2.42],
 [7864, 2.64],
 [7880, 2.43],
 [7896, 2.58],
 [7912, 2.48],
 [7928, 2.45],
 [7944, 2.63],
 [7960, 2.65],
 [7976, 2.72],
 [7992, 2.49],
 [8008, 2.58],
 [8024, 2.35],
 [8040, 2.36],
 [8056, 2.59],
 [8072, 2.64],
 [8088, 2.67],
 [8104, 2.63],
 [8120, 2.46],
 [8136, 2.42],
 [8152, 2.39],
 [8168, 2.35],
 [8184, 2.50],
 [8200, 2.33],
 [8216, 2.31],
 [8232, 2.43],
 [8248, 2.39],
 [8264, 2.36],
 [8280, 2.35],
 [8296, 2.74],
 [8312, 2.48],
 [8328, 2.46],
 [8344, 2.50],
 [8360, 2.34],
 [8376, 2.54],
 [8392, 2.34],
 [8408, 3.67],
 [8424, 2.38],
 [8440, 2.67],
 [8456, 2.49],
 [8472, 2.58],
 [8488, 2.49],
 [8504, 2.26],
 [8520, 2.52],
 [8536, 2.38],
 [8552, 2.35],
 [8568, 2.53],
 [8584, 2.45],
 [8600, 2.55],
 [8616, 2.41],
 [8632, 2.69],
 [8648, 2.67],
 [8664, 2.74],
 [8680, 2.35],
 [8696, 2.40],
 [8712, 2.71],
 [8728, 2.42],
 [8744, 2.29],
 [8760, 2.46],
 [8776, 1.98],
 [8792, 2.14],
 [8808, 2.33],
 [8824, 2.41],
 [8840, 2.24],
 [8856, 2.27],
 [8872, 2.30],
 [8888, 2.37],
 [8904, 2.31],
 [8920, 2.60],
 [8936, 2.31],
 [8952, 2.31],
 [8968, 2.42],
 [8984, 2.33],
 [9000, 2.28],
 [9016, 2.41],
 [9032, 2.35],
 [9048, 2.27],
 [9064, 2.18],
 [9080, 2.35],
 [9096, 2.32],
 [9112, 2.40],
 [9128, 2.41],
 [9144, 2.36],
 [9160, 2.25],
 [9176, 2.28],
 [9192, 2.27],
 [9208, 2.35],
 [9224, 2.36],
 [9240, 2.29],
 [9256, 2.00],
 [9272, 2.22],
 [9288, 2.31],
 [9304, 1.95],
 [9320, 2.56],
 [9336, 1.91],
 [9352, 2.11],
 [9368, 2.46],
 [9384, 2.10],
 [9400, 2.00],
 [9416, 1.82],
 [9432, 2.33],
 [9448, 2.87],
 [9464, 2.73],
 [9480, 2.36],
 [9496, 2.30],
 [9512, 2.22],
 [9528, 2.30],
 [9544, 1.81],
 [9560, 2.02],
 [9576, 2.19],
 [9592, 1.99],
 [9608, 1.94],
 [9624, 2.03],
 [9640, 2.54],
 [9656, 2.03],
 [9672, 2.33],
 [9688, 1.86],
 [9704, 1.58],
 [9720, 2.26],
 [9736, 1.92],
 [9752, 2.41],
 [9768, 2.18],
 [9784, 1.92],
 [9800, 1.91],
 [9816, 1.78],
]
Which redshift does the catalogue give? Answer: 0.146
